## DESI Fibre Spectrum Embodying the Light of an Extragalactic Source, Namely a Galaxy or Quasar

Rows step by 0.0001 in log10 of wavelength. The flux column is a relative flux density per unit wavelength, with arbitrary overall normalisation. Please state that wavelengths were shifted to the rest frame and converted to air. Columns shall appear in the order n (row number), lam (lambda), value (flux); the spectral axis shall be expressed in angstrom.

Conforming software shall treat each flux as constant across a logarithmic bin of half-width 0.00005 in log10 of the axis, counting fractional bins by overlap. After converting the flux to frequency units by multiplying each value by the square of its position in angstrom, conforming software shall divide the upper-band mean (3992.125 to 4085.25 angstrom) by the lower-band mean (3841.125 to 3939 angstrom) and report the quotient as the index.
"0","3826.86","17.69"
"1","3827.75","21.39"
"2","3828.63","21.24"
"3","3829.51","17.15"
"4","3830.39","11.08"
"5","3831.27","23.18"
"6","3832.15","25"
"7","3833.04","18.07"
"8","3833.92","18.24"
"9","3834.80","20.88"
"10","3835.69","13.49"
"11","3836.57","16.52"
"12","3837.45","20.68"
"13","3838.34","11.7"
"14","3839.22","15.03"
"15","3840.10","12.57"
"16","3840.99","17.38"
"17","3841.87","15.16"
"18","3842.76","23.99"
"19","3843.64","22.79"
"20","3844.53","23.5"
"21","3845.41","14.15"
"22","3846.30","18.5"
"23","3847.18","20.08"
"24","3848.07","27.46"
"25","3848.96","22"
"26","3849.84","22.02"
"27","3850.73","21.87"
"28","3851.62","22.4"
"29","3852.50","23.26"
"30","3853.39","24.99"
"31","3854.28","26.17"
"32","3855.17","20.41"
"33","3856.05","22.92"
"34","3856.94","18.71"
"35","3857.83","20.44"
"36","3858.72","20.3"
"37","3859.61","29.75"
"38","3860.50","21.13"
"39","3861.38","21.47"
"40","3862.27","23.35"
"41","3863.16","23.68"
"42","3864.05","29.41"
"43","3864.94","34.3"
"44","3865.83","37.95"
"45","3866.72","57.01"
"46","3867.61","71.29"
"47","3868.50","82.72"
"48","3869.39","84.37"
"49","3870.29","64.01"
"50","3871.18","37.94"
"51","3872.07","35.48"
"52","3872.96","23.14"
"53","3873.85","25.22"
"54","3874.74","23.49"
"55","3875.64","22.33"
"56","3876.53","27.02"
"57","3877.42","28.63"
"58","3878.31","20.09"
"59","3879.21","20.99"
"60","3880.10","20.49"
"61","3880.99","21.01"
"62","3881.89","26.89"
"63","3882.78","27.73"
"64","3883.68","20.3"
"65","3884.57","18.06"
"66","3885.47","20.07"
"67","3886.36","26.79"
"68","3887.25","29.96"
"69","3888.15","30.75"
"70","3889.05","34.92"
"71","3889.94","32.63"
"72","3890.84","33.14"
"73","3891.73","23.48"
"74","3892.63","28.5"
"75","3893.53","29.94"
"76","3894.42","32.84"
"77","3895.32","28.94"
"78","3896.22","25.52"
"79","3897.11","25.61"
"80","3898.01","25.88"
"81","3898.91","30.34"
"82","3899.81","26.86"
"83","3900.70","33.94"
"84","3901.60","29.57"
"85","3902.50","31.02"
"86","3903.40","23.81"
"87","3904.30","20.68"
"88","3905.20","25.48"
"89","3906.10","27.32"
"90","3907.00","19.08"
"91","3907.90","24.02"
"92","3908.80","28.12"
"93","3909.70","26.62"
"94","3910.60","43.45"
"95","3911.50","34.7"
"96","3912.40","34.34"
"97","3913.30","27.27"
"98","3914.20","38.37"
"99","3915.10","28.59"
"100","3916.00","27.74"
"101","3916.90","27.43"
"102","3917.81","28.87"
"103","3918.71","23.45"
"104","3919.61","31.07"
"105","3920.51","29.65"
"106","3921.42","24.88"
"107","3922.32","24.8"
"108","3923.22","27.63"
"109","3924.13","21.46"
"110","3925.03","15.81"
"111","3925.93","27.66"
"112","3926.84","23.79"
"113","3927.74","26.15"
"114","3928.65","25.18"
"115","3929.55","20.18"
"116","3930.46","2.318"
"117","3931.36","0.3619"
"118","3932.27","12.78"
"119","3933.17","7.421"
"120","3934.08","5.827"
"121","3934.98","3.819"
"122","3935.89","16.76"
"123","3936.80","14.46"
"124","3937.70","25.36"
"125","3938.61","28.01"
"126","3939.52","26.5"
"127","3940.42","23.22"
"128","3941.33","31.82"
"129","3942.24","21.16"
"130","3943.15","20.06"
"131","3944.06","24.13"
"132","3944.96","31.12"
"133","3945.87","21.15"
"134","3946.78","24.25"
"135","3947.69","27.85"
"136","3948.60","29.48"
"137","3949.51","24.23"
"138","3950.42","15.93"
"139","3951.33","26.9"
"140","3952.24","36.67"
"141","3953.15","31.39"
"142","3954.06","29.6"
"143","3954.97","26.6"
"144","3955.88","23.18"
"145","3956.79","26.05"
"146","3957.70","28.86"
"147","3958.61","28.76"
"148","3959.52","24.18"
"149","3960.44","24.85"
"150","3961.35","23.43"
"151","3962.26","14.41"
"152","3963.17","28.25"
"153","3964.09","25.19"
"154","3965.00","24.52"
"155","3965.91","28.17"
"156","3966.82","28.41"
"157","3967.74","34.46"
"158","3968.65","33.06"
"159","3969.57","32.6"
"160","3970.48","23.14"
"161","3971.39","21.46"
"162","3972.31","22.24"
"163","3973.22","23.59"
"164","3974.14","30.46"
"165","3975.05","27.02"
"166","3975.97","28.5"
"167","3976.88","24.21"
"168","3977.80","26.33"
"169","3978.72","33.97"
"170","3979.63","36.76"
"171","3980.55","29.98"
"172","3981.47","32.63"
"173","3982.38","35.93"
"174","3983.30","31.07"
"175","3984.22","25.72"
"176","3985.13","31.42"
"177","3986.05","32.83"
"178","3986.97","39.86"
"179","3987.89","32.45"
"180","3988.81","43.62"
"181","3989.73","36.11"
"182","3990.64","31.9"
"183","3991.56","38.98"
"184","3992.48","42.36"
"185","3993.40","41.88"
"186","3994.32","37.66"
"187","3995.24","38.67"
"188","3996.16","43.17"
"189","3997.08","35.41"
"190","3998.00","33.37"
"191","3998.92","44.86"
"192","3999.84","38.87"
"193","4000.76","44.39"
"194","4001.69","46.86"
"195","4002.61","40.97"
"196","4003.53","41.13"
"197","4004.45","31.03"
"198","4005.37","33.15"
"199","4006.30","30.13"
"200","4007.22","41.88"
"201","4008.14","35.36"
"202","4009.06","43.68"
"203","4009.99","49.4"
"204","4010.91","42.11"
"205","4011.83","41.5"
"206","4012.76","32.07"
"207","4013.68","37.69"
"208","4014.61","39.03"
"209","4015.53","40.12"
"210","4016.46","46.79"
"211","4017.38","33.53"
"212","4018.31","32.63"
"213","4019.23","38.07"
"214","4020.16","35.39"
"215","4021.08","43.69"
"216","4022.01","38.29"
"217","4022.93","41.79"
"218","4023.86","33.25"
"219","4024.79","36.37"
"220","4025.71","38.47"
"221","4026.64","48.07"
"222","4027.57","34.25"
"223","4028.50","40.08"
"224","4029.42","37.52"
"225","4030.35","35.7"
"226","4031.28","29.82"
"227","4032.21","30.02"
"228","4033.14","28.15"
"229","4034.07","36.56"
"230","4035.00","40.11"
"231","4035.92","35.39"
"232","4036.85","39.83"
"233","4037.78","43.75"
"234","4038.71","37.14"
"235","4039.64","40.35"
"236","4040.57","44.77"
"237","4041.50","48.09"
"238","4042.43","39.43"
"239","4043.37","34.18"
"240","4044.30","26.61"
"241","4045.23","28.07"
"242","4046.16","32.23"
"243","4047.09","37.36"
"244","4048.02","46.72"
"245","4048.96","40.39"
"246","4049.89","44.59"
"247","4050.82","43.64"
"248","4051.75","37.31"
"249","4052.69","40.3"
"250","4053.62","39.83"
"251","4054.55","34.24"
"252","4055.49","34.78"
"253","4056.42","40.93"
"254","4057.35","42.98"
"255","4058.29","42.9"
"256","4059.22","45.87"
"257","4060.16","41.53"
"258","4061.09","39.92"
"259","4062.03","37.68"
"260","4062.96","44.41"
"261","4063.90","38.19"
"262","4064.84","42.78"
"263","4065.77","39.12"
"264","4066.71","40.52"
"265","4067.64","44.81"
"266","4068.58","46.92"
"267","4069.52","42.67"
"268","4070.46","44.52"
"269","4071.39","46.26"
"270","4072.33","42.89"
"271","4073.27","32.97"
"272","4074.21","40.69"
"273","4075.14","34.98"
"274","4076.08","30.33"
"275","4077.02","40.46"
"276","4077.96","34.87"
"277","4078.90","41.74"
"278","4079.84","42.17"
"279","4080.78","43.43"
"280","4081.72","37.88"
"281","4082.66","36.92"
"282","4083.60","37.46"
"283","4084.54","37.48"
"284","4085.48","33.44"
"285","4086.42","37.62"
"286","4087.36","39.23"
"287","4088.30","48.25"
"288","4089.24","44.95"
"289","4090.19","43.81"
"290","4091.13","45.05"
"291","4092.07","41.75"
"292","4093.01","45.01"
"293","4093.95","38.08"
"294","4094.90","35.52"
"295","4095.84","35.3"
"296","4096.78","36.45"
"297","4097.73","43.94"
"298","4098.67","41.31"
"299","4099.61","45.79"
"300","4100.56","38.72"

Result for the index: 1.58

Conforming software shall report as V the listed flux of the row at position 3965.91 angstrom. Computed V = 28.17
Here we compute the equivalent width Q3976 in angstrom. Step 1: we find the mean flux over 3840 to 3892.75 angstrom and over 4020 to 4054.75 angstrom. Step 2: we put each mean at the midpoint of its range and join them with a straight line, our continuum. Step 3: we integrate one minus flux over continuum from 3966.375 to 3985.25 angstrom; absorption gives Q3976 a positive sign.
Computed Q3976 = 3.0 angstrom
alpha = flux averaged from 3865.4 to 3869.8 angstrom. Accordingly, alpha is 66.7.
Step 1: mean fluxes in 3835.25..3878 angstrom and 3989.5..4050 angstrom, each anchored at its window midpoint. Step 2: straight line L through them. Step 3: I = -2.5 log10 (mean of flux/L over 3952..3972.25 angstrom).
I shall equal 0.27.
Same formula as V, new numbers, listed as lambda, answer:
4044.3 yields 26.61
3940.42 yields 23.22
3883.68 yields 20.3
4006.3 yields 30.13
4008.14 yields 35.36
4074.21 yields 40.69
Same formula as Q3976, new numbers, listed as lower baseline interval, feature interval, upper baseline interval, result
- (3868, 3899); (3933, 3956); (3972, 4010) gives 7.15 angstrom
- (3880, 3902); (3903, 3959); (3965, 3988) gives 8.36 angstrom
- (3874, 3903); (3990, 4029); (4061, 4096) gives -3.98 angstrom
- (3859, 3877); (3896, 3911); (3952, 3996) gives 3.50 angstrom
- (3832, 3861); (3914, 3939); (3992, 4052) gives 6.63 angstrom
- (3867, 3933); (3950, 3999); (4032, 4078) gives 4.98 angstrom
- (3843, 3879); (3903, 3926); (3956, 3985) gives 1.29 angstrom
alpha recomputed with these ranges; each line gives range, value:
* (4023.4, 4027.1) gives 39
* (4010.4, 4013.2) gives 38.8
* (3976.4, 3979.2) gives 28.3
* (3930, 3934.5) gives 5.75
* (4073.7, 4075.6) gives 37.9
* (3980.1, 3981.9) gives 31.2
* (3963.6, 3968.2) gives 28.2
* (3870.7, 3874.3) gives 30.8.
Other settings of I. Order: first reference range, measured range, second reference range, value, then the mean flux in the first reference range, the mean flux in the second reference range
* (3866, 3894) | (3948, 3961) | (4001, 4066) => 0.32 mag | 33.8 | 38.7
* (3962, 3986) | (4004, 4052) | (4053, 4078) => -0.08 mag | 28.4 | 40.4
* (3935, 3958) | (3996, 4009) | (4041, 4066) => -0.19 mag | 25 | 39.4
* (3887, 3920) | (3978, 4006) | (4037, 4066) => -0.04 mag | 29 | 39.7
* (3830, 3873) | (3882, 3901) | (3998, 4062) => 0.08 mag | 27.3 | 38.7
